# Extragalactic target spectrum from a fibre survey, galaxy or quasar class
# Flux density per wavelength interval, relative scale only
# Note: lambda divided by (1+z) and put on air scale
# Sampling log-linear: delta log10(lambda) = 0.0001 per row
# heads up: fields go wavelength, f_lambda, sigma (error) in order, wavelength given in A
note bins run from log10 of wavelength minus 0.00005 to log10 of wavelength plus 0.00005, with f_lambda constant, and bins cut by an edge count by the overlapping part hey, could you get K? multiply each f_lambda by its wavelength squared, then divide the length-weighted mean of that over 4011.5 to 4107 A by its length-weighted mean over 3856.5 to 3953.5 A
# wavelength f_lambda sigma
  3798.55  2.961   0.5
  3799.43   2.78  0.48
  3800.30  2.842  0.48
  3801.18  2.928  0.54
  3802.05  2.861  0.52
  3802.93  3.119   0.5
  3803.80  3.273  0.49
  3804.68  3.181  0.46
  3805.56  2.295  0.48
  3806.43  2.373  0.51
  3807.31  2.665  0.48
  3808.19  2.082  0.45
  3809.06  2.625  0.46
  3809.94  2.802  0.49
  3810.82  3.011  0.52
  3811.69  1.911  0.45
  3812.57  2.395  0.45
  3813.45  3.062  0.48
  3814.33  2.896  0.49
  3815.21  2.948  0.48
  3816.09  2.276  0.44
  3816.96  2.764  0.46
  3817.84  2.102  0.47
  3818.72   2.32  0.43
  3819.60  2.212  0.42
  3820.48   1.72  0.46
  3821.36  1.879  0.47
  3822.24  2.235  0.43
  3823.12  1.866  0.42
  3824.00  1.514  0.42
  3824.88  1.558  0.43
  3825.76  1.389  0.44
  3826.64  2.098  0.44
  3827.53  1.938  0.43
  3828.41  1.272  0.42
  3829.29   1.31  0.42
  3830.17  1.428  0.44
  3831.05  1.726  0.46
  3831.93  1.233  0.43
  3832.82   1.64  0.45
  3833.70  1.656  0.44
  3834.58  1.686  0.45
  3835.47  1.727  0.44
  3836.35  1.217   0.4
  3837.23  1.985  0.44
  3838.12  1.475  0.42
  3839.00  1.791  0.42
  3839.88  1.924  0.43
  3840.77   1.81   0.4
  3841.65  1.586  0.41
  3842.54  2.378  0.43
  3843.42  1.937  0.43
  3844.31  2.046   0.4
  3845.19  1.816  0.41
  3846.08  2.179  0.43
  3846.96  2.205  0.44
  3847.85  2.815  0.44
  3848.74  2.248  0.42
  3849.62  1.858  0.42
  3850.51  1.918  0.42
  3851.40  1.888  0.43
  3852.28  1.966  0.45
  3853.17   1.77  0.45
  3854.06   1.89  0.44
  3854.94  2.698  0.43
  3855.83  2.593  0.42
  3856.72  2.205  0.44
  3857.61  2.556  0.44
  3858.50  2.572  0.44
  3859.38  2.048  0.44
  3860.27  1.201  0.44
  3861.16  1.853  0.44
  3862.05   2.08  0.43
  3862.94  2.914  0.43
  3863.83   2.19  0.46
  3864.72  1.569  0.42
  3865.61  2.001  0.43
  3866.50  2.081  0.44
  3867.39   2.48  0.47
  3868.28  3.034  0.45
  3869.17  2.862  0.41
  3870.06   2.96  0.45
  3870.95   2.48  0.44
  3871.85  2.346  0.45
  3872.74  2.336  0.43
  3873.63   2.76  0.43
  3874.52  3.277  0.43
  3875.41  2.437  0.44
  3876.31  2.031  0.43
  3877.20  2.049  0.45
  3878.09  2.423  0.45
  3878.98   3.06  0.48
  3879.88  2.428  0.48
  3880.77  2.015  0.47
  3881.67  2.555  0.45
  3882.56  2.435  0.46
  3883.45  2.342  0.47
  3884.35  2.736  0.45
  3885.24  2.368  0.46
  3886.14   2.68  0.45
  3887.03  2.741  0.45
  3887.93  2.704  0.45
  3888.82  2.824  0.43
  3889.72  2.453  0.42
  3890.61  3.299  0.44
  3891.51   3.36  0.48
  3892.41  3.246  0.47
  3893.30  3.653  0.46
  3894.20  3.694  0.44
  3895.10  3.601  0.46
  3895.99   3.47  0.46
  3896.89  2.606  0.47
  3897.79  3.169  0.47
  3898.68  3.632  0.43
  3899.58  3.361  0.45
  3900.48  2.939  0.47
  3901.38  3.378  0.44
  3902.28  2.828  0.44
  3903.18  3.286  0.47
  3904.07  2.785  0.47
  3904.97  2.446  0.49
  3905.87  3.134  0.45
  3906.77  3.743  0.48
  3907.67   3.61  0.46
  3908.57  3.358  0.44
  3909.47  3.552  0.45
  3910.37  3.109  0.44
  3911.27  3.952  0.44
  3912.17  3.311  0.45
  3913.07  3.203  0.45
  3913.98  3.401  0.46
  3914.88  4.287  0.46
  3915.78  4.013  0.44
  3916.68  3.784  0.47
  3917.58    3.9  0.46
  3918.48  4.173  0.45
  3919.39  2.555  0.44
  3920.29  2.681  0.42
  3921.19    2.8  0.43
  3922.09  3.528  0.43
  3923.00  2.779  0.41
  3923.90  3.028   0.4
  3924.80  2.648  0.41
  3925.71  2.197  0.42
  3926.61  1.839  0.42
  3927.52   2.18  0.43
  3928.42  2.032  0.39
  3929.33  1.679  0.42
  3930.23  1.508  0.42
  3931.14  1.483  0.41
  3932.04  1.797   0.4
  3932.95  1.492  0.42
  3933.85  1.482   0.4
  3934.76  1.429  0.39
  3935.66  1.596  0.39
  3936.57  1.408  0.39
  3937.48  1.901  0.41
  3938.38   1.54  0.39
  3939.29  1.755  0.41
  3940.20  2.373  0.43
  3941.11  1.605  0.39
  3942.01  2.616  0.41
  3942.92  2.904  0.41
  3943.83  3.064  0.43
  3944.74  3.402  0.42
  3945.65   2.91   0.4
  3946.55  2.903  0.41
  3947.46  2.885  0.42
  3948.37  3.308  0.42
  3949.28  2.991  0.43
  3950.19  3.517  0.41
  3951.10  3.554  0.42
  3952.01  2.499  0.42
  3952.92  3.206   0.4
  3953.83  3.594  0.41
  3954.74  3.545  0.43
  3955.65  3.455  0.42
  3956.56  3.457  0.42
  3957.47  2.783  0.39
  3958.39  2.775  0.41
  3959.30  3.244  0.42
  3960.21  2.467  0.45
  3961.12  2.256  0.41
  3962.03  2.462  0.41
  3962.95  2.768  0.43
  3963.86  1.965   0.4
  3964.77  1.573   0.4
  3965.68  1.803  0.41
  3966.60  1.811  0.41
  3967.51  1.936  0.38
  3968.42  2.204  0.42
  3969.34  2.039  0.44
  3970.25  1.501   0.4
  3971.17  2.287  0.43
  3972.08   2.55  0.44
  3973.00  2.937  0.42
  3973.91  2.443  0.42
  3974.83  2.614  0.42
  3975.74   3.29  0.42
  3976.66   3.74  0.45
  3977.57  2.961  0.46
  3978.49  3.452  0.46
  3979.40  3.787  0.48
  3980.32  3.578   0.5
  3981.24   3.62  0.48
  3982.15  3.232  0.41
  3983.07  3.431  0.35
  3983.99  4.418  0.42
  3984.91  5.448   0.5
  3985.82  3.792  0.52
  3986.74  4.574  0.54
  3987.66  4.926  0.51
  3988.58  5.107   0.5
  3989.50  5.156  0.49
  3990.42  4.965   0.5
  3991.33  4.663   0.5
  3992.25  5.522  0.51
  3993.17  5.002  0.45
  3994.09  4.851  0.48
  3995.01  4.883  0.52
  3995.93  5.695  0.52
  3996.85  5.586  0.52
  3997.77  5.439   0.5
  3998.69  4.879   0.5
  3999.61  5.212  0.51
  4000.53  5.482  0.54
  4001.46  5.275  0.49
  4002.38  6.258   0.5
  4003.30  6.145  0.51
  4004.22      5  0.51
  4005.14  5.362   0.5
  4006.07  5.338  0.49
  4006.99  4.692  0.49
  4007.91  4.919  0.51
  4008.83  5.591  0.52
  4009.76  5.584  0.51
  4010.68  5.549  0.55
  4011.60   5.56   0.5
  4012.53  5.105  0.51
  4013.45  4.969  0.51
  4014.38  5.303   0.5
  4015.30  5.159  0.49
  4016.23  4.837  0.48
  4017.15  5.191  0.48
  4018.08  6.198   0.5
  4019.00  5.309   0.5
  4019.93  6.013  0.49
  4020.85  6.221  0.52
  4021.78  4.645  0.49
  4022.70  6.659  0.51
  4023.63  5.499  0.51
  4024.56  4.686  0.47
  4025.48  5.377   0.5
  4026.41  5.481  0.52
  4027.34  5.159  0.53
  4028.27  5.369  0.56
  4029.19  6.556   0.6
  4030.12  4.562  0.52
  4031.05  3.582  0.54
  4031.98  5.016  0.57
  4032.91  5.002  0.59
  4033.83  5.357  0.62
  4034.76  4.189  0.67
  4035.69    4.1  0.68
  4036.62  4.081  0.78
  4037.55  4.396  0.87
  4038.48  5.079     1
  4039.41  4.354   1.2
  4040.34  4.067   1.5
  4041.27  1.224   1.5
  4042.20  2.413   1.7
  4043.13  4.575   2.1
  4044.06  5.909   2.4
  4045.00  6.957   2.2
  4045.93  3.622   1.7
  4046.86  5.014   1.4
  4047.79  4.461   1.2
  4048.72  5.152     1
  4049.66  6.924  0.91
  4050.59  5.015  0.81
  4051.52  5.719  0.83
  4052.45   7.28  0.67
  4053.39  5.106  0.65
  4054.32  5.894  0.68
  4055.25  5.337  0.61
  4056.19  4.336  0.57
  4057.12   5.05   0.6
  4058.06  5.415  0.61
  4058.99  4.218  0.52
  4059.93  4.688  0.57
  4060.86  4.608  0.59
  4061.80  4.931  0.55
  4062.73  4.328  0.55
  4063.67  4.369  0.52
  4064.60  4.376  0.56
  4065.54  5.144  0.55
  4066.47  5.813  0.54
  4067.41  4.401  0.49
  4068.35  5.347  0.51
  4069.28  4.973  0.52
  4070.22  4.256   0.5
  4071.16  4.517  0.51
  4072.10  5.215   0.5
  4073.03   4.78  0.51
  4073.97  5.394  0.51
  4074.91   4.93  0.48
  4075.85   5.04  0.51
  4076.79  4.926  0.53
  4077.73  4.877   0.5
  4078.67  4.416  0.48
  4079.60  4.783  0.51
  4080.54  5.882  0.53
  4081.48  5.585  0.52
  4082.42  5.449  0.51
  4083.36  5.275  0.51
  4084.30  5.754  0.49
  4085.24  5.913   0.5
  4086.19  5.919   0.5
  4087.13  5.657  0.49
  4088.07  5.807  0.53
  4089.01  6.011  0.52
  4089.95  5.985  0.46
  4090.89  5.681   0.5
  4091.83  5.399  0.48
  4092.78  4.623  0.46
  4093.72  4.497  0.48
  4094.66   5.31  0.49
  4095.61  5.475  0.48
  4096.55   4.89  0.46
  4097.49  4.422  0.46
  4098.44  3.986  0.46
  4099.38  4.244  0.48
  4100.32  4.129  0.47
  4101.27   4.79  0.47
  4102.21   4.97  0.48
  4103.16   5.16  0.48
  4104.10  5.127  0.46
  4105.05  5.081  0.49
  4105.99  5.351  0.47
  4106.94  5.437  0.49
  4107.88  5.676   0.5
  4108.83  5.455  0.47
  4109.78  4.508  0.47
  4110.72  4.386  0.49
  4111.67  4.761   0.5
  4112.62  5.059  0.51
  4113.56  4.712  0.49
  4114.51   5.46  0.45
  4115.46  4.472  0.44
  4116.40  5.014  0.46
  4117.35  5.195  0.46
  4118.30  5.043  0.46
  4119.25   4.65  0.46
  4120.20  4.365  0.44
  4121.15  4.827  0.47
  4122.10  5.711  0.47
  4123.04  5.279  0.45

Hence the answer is 2.01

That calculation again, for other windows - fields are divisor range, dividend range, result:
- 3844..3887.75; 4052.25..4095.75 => 2.46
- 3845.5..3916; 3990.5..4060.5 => 2.02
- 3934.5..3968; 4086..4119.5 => 2.11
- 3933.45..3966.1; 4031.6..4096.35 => 2.05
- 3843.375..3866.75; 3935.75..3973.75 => 1.28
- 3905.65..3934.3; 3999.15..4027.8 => 1.97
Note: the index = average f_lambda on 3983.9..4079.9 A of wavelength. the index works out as 5.04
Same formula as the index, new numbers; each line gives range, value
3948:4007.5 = 3.76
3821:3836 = 1.65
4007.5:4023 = 5.45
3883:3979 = 2.78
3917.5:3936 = 2.3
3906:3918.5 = 3.64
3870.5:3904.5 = 2.84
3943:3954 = 3.13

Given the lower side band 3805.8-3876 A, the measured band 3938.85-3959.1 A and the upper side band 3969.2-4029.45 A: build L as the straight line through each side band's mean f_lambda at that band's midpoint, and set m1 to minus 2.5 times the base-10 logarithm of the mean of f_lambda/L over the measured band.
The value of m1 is 0.30 mag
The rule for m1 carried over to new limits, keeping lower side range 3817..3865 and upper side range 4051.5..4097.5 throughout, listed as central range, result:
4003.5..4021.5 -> -0.24 mag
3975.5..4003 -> -0.16 mag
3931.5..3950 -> 0.41 mag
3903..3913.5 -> -0.15 mag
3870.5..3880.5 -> -0.04 mag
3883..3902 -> -0.16 mag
